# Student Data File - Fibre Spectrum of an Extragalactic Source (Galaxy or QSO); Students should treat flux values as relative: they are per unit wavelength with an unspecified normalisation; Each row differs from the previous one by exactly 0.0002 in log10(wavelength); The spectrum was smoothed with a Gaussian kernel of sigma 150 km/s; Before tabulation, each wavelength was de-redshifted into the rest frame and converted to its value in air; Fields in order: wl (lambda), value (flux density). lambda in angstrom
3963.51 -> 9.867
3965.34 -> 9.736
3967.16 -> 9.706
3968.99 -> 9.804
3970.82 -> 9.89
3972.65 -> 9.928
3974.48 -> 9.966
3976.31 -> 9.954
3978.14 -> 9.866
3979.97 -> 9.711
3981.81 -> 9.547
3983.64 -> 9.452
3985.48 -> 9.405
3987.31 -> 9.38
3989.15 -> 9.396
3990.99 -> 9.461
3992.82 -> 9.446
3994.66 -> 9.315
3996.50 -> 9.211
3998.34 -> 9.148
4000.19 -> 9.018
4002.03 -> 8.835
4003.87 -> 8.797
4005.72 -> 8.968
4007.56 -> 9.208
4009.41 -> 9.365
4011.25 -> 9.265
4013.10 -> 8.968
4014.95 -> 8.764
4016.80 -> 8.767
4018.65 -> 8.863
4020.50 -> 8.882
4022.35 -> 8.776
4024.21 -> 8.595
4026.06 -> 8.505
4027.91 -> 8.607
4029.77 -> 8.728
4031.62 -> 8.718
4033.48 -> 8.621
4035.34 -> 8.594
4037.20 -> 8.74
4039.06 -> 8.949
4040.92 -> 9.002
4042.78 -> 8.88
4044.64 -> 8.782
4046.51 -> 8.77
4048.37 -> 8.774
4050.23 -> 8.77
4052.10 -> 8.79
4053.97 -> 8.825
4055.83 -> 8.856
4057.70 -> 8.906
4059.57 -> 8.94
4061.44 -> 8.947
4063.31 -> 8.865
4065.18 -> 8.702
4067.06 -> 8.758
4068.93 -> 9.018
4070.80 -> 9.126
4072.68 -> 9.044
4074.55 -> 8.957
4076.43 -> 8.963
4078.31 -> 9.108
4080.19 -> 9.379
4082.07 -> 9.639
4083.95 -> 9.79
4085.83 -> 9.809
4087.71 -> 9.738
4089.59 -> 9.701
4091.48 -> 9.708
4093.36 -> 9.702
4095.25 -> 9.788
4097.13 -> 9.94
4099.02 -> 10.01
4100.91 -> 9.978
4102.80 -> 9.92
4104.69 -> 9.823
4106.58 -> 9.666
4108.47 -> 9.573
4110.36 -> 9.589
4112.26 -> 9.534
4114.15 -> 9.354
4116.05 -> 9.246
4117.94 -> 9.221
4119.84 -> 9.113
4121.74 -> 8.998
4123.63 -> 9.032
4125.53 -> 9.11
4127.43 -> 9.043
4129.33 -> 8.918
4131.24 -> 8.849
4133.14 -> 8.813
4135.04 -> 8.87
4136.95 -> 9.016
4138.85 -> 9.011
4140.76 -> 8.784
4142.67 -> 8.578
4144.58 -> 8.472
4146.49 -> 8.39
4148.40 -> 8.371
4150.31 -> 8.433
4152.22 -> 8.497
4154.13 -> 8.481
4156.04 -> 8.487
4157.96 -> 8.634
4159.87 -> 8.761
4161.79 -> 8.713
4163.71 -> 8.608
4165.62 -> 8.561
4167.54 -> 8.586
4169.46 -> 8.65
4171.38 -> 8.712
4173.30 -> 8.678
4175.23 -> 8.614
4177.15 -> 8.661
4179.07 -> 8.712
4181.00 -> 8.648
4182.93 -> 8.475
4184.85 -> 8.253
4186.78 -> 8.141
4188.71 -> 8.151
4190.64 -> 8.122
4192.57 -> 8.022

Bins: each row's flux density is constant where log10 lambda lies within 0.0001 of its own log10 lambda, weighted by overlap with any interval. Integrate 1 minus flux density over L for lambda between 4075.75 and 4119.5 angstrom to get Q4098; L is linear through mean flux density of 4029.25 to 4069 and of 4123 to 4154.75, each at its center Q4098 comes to -4.2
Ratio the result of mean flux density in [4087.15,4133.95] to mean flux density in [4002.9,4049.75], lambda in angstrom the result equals 1.1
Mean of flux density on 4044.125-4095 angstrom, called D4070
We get 9.14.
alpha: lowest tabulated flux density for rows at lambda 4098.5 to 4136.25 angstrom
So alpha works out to 8.813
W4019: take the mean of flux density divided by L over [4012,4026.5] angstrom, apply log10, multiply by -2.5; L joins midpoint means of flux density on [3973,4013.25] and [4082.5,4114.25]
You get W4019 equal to 0.08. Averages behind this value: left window 9.36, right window 9.75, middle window 8.78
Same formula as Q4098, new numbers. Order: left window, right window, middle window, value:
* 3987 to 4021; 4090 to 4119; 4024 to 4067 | 2.6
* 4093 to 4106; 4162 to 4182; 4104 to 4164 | 2.3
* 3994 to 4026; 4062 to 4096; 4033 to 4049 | 0.6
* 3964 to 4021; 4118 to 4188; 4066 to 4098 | -1.5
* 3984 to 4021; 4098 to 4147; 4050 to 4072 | 0.7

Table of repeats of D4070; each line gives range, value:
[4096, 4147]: 9.22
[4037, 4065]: 8.85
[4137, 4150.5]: 8.61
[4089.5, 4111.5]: 9.78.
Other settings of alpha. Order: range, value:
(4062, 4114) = 8.702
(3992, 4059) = 8.505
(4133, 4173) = 8.371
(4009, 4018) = 8.764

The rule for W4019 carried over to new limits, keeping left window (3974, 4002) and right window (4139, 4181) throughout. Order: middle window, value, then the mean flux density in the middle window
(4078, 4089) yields -0.07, 9.61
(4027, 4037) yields 0.07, 8.66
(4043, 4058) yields 0.04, 8.81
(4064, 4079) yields 0.01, 8.95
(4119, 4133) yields -0.03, 9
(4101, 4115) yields -0.09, 9.66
